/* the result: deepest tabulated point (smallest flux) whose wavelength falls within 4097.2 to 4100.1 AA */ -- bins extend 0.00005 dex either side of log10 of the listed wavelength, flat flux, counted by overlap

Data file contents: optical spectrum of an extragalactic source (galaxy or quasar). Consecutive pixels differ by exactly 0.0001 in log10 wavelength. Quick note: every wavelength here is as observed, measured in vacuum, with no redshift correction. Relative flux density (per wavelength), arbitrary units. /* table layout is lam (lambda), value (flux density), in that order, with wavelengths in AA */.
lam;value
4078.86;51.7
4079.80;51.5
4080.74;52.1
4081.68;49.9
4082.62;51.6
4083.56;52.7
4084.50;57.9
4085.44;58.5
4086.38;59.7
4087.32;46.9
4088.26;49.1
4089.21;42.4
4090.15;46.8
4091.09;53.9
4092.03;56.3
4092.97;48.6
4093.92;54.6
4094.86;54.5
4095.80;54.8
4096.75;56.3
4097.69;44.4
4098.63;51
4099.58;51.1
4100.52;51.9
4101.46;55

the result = 44.4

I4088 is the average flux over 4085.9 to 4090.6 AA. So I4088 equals 49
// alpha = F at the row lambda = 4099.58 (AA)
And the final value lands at 51.1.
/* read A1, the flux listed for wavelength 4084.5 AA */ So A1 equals 57.9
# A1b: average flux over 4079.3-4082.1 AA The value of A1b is 51.2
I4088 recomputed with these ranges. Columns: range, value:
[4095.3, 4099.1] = 51.7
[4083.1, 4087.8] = 55.2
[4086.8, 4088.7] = 48.4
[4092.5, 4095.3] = 52.5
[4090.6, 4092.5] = 55.2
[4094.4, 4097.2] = 55.1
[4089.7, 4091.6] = 50.6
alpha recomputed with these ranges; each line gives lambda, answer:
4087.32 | 46.9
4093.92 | 54.6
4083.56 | 52.7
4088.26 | 49.1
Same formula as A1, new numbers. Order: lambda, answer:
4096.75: 56.3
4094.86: 54.5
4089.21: 42.4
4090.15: 46.8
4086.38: 59.7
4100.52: 51.9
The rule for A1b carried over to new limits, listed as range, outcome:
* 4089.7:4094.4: 52.1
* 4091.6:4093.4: 52.5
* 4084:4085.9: 58.1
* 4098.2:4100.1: 51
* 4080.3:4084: 51.6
